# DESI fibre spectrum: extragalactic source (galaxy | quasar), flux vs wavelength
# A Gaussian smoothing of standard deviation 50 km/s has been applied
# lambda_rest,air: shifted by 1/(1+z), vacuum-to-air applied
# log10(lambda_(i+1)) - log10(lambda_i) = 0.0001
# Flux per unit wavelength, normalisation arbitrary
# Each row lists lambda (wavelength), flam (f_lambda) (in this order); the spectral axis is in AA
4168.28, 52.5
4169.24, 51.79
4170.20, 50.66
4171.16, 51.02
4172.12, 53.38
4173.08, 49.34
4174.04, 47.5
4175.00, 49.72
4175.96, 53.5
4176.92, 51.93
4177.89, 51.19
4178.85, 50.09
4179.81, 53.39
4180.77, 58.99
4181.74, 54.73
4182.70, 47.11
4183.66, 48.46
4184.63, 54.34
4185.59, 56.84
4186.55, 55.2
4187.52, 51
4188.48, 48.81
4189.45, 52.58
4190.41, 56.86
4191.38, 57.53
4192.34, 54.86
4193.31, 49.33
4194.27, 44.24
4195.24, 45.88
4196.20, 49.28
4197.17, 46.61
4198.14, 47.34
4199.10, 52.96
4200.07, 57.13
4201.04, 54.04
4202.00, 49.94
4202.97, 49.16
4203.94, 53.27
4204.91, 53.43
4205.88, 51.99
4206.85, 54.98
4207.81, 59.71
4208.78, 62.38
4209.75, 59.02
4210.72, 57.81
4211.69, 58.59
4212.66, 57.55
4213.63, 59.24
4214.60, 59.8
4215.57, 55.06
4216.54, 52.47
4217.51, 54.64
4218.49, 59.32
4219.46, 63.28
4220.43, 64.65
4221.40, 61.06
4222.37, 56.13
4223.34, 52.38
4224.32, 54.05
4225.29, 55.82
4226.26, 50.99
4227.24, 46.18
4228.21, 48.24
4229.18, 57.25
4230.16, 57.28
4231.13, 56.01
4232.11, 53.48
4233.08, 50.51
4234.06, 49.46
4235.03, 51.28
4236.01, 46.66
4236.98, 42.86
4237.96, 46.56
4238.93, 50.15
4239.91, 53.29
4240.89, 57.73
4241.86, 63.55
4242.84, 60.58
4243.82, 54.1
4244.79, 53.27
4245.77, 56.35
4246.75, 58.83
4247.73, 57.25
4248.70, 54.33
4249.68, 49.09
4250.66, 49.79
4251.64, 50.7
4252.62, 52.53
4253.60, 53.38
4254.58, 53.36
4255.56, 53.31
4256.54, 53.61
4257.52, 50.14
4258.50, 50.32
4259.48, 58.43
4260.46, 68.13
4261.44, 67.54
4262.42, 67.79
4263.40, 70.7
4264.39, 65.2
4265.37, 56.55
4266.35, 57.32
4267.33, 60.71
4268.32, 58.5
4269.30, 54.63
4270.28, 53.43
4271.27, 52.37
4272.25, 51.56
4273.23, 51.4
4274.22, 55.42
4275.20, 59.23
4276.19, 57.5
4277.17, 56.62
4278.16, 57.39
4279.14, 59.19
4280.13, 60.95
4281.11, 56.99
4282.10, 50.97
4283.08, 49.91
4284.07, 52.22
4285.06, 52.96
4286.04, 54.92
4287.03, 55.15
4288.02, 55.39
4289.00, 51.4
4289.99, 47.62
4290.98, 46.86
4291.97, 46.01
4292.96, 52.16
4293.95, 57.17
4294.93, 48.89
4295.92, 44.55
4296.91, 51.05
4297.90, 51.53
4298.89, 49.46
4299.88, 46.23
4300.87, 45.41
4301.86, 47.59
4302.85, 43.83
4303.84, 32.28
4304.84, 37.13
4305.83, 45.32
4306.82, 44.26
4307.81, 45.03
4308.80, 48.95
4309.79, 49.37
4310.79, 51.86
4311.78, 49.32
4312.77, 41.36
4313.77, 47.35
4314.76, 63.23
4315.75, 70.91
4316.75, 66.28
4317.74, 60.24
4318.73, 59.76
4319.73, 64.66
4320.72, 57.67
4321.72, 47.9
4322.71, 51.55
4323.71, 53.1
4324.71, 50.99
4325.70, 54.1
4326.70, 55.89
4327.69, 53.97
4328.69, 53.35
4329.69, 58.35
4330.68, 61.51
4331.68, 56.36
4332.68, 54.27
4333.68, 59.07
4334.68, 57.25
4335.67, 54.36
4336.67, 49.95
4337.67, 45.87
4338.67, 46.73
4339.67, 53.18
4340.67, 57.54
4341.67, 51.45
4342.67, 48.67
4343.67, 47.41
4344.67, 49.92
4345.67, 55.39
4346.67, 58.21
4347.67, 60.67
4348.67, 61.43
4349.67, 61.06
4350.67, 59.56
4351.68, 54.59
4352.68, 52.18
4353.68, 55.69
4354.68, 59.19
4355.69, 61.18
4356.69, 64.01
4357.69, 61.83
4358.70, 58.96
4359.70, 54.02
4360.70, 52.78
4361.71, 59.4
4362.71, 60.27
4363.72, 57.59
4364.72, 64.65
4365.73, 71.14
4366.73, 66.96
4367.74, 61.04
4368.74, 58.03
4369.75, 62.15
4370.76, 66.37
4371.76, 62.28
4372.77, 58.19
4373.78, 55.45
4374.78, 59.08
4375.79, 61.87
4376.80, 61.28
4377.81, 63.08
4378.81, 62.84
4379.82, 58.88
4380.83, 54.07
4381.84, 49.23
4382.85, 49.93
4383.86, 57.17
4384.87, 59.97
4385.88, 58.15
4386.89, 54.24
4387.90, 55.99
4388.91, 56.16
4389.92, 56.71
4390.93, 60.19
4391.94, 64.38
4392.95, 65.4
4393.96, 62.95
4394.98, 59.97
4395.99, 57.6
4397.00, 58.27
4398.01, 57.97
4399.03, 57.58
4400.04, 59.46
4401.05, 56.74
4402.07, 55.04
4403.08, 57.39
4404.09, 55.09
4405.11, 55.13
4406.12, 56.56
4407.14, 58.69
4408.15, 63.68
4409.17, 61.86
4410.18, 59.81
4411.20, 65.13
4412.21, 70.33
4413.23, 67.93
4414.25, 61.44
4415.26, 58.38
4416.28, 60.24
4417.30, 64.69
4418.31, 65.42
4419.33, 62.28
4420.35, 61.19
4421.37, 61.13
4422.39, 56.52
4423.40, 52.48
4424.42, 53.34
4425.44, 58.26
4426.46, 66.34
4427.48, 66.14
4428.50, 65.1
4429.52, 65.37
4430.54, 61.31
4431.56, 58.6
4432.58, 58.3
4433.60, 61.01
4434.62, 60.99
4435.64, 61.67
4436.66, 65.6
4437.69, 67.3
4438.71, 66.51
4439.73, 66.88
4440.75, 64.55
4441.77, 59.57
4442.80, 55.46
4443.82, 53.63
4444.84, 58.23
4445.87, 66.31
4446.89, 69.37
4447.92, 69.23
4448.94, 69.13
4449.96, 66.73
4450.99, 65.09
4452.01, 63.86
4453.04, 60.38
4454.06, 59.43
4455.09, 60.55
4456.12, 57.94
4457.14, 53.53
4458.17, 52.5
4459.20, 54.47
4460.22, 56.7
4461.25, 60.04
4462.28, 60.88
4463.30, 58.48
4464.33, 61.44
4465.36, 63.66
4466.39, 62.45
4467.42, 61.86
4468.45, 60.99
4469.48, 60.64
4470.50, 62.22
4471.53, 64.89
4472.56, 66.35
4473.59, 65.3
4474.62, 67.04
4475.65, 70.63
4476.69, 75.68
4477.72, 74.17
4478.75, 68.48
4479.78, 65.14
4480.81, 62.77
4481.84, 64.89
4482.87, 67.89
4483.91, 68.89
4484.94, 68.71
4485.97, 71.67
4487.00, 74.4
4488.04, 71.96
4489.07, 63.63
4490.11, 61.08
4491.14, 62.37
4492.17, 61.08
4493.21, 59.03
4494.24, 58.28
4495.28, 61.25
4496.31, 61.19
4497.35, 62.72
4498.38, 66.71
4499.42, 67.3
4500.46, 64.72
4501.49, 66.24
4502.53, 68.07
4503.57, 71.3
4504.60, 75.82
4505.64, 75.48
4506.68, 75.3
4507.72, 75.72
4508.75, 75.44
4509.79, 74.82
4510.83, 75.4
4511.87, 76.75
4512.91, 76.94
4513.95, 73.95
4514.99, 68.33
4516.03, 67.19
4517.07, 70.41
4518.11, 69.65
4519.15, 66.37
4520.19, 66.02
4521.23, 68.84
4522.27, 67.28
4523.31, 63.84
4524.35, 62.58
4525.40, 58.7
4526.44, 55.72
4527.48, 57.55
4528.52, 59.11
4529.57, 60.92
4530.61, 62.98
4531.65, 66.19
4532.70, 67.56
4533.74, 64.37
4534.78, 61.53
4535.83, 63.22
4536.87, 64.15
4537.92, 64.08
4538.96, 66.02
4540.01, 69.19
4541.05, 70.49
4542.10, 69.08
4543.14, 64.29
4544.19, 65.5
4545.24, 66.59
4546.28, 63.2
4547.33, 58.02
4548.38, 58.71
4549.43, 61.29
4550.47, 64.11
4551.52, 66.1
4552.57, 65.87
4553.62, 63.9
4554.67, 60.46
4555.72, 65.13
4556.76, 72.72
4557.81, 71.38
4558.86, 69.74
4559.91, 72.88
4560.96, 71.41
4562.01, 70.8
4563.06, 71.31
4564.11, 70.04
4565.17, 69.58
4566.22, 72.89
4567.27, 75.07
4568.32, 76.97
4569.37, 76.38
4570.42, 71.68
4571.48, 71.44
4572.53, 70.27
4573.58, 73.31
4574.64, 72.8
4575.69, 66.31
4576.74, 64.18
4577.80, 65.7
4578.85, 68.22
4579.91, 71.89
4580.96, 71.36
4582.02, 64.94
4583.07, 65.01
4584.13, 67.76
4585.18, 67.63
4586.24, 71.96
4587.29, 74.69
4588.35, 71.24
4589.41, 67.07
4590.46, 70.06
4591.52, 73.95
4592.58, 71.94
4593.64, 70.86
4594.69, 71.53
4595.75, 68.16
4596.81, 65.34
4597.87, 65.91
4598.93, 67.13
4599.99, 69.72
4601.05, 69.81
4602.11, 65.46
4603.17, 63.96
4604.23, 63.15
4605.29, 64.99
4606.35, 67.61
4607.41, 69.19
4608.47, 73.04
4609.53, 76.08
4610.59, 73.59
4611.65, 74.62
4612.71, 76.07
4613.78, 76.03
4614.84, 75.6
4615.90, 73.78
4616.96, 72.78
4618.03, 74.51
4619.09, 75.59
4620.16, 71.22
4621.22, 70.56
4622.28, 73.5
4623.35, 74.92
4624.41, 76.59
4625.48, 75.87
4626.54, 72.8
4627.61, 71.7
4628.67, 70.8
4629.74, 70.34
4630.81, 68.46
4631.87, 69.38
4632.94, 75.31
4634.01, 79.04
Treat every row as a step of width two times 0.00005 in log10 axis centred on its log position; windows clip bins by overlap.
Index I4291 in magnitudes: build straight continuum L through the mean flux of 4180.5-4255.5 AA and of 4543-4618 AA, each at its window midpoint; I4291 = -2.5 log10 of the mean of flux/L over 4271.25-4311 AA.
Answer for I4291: 0.13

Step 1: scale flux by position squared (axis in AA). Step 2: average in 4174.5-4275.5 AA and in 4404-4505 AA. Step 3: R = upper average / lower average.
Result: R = 1.29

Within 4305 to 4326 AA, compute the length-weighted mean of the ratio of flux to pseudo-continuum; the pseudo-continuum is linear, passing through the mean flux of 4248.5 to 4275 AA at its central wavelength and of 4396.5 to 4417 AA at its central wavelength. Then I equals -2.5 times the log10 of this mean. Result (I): 0.09 mag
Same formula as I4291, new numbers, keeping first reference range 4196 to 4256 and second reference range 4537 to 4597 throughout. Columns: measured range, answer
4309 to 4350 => 0.072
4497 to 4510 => -0.076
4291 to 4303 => 0.174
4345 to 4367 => 0.005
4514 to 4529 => 0.033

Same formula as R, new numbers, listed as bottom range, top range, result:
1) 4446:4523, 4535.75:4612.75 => 1.08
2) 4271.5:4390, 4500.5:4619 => 1.39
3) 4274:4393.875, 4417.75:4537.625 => 1.25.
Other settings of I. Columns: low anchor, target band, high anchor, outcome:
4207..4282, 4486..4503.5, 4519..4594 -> 0.01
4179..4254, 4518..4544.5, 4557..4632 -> 0.06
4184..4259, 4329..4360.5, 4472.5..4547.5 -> 0.07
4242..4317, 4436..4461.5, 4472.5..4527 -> 0.05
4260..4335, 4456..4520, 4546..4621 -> -0.03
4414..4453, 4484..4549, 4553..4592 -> 0.01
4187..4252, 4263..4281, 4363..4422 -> -0.04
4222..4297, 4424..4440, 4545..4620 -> 0.00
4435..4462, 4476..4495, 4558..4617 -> -0.04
